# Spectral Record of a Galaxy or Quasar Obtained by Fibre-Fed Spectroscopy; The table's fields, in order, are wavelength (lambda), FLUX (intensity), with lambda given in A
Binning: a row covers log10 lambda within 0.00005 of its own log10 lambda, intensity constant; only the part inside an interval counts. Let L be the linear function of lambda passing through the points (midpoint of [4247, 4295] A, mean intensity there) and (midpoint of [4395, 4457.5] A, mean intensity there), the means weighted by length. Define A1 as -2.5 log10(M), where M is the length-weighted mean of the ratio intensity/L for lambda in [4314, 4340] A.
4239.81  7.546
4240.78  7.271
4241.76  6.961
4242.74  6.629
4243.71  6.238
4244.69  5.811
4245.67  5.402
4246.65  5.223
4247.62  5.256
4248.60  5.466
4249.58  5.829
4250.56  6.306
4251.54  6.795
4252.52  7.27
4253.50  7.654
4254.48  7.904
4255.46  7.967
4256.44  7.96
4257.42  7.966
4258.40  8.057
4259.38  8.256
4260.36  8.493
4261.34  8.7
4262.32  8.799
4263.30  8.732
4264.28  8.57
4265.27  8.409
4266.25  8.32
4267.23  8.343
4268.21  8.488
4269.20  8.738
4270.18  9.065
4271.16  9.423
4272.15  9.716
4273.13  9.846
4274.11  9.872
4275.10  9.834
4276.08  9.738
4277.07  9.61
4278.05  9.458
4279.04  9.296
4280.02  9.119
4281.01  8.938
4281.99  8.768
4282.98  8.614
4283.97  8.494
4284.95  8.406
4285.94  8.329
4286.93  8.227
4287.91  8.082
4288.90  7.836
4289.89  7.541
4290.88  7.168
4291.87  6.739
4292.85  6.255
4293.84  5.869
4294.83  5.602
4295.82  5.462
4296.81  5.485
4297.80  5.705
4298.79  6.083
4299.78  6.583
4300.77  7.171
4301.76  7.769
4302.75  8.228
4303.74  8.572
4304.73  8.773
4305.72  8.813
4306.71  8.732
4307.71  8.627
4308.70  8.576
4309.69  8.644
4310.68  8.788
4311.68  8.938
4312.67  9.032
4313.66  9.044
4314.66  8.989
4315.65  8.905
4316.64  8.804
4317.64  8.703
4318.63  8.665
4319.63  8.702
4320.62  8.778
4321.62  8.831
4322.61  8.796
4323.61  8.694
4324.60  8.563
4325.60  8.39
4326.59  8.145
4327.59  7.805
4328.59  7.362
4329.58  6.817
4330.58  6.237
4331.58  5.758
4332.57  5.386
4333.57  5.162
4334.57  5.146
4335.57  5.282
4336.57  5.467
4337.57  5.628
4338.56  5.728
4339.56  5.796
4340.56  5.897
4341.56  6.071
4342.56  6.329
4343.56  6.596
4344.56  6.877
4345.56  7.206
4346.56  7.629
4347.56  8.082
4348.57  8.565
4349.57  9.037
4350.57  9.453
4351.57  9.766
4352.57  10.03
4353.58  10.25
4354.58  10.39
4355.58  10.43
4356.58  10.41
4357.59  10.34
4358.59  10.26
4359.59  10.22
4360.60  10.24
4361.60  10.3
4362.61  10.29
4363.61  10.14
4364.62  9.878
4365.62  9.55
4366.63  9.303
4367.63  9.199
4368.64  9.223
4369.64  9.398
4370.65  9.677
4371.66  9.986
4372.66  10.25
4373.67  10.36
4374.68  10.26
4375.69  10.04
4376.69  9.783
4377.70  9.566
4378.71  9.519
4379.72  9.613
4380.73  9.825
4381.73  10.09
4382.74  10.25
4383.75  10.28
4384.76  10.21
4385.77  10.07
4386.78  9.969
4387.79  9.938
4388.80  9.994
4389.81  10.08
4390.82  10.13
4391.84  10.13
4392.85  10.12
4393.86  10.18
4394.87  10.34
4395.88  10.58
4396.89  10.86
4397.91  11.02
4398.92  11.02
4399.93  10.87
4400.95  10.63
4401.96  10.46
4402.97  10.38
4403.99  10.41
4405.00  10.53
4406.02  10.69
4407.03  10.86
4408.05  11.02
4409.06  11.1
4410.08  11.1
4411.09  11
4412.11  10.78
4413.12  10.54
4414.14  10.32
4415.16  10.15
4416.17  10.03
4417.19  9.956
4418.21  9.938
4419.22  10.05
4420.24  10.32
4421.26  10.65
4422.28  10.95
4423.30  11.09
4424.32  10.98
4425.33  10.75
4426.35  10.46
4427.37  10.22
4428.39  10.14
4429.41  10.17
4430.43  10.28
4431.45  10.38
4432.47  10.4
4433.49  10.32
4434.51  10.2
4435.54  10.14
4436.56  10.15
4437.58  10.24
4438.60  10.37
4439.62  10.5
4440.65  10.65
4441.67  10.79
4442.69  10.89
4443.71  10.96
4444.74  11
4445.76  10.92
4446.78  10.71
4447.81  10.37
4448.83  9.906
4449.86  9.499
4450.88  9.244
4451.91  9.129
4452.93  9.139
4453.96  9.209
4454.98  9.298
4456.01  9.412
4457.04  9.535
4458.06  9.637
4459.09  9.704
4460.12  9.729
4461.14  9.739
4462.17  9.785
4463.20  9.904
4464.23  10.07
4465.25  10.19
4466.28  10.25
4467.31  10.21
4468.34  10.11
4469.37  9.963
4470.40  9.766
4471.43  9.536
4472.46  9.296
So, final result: 0.21 mag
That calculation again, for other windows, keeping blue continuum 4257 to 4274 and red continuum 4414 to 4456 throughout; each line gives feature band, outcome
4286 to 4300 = 0.323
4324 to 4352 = 0.329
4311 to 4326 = 0.051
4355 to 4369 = -0.044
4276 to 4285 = -0.021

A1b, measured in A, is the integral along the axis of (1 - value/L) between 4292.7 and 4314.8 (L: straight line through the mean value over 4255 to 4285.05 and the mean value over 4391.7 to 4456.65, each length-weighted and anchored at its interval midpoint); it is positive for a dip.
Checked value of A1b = 3.73 A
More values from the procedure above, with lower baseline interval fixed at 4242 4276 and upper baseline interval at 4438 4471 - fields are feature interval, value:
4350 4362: -1.7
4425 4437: -0.7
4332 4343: 3.9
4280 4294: 0.4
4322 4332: 1.0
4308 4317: -0.5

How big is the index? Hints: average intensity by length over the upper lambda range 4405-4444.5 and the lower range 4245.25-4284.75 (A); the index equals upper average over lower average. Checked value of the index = 1.28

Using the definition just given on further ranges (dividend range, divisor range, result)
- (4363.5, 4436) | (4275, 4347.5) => 1.34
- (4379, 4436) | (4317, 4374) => 1.25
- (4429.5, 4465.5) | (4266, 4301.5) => 1.25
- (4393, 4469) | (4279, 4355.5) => 1.33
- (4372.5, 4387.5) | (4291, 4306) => 1.46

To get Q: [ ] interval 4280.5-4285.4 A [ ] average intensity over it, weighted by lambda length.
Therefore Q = 8.65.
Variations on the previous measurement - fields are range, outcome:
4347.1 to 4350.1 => 8.56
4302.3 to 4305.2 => 8.53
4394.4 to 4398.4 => 10.7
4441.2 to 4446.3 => 10.9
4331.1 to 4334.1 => 5.44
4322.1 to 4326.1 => 8.63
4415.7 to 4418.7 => 9.95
